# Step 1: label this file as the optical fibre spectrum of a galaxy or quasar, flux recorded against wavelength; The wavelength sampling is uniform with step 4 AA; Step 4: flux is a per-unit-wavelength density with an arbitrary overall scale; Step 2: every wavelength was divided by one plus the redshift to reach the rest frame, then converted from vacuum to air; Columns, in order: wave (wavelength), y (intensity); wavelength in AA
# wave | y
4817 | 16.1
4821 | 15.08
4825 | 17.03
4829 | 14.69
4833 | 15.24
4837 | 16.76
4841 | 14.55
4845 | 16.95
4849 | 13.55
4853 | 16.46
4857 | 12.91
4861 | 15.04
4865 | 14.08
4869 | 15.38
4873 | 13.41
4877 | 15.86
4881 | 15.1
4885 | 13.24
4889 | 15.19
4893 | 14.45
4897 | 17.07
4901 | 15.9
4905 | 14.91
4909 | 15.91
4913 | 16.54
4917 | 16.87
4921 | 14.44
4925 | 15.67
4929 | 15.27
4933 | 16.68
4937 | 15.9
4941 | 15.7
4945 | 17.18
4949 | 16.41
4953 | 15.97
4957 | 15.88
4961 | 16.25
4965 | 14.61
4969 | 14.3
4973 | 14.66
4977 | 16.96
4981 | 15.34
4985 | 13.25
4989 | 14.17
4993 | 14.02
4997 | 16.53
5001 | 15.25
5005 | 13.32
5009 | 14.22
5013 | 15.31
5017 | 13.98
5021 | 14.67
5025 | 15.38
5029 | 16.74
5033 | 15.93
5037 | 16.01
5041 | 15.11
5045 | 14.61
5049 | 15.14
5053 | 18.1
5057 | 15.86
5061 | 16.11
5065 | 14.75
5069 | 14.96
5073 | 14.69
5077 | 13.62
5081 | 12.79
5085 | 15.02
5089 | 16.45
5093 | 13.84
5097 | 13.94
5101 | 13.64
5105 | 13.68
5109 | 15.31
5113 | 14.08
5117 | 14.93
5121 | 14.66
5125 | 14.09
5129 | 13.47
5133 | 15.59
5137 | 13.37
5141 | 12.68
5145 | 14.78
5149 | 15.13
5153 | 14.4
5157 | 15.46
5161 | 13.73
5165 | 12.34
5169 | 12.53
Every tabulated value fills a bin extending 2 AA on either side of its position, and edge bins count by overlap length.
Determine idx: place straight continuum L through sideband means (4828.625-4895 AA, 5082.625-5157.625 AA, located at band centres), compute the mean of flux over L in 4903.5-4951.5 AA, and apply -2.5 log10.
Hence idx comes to -0.09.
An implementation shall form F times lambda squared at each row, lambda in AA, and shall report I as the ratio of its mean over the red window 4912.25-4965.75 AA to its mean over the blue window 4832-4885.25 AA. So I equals 1.10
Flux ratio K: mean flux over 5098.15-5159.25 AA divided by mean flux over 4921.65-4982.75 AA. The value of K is 0.91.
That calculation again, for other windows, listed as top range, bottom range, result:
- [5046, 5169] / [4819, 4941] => 0.95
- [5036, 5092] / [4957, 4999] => 1.01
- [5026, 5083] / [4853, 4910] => 1.03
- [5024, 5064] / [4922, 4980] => 1.01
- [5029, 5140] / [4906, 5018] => 0.96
